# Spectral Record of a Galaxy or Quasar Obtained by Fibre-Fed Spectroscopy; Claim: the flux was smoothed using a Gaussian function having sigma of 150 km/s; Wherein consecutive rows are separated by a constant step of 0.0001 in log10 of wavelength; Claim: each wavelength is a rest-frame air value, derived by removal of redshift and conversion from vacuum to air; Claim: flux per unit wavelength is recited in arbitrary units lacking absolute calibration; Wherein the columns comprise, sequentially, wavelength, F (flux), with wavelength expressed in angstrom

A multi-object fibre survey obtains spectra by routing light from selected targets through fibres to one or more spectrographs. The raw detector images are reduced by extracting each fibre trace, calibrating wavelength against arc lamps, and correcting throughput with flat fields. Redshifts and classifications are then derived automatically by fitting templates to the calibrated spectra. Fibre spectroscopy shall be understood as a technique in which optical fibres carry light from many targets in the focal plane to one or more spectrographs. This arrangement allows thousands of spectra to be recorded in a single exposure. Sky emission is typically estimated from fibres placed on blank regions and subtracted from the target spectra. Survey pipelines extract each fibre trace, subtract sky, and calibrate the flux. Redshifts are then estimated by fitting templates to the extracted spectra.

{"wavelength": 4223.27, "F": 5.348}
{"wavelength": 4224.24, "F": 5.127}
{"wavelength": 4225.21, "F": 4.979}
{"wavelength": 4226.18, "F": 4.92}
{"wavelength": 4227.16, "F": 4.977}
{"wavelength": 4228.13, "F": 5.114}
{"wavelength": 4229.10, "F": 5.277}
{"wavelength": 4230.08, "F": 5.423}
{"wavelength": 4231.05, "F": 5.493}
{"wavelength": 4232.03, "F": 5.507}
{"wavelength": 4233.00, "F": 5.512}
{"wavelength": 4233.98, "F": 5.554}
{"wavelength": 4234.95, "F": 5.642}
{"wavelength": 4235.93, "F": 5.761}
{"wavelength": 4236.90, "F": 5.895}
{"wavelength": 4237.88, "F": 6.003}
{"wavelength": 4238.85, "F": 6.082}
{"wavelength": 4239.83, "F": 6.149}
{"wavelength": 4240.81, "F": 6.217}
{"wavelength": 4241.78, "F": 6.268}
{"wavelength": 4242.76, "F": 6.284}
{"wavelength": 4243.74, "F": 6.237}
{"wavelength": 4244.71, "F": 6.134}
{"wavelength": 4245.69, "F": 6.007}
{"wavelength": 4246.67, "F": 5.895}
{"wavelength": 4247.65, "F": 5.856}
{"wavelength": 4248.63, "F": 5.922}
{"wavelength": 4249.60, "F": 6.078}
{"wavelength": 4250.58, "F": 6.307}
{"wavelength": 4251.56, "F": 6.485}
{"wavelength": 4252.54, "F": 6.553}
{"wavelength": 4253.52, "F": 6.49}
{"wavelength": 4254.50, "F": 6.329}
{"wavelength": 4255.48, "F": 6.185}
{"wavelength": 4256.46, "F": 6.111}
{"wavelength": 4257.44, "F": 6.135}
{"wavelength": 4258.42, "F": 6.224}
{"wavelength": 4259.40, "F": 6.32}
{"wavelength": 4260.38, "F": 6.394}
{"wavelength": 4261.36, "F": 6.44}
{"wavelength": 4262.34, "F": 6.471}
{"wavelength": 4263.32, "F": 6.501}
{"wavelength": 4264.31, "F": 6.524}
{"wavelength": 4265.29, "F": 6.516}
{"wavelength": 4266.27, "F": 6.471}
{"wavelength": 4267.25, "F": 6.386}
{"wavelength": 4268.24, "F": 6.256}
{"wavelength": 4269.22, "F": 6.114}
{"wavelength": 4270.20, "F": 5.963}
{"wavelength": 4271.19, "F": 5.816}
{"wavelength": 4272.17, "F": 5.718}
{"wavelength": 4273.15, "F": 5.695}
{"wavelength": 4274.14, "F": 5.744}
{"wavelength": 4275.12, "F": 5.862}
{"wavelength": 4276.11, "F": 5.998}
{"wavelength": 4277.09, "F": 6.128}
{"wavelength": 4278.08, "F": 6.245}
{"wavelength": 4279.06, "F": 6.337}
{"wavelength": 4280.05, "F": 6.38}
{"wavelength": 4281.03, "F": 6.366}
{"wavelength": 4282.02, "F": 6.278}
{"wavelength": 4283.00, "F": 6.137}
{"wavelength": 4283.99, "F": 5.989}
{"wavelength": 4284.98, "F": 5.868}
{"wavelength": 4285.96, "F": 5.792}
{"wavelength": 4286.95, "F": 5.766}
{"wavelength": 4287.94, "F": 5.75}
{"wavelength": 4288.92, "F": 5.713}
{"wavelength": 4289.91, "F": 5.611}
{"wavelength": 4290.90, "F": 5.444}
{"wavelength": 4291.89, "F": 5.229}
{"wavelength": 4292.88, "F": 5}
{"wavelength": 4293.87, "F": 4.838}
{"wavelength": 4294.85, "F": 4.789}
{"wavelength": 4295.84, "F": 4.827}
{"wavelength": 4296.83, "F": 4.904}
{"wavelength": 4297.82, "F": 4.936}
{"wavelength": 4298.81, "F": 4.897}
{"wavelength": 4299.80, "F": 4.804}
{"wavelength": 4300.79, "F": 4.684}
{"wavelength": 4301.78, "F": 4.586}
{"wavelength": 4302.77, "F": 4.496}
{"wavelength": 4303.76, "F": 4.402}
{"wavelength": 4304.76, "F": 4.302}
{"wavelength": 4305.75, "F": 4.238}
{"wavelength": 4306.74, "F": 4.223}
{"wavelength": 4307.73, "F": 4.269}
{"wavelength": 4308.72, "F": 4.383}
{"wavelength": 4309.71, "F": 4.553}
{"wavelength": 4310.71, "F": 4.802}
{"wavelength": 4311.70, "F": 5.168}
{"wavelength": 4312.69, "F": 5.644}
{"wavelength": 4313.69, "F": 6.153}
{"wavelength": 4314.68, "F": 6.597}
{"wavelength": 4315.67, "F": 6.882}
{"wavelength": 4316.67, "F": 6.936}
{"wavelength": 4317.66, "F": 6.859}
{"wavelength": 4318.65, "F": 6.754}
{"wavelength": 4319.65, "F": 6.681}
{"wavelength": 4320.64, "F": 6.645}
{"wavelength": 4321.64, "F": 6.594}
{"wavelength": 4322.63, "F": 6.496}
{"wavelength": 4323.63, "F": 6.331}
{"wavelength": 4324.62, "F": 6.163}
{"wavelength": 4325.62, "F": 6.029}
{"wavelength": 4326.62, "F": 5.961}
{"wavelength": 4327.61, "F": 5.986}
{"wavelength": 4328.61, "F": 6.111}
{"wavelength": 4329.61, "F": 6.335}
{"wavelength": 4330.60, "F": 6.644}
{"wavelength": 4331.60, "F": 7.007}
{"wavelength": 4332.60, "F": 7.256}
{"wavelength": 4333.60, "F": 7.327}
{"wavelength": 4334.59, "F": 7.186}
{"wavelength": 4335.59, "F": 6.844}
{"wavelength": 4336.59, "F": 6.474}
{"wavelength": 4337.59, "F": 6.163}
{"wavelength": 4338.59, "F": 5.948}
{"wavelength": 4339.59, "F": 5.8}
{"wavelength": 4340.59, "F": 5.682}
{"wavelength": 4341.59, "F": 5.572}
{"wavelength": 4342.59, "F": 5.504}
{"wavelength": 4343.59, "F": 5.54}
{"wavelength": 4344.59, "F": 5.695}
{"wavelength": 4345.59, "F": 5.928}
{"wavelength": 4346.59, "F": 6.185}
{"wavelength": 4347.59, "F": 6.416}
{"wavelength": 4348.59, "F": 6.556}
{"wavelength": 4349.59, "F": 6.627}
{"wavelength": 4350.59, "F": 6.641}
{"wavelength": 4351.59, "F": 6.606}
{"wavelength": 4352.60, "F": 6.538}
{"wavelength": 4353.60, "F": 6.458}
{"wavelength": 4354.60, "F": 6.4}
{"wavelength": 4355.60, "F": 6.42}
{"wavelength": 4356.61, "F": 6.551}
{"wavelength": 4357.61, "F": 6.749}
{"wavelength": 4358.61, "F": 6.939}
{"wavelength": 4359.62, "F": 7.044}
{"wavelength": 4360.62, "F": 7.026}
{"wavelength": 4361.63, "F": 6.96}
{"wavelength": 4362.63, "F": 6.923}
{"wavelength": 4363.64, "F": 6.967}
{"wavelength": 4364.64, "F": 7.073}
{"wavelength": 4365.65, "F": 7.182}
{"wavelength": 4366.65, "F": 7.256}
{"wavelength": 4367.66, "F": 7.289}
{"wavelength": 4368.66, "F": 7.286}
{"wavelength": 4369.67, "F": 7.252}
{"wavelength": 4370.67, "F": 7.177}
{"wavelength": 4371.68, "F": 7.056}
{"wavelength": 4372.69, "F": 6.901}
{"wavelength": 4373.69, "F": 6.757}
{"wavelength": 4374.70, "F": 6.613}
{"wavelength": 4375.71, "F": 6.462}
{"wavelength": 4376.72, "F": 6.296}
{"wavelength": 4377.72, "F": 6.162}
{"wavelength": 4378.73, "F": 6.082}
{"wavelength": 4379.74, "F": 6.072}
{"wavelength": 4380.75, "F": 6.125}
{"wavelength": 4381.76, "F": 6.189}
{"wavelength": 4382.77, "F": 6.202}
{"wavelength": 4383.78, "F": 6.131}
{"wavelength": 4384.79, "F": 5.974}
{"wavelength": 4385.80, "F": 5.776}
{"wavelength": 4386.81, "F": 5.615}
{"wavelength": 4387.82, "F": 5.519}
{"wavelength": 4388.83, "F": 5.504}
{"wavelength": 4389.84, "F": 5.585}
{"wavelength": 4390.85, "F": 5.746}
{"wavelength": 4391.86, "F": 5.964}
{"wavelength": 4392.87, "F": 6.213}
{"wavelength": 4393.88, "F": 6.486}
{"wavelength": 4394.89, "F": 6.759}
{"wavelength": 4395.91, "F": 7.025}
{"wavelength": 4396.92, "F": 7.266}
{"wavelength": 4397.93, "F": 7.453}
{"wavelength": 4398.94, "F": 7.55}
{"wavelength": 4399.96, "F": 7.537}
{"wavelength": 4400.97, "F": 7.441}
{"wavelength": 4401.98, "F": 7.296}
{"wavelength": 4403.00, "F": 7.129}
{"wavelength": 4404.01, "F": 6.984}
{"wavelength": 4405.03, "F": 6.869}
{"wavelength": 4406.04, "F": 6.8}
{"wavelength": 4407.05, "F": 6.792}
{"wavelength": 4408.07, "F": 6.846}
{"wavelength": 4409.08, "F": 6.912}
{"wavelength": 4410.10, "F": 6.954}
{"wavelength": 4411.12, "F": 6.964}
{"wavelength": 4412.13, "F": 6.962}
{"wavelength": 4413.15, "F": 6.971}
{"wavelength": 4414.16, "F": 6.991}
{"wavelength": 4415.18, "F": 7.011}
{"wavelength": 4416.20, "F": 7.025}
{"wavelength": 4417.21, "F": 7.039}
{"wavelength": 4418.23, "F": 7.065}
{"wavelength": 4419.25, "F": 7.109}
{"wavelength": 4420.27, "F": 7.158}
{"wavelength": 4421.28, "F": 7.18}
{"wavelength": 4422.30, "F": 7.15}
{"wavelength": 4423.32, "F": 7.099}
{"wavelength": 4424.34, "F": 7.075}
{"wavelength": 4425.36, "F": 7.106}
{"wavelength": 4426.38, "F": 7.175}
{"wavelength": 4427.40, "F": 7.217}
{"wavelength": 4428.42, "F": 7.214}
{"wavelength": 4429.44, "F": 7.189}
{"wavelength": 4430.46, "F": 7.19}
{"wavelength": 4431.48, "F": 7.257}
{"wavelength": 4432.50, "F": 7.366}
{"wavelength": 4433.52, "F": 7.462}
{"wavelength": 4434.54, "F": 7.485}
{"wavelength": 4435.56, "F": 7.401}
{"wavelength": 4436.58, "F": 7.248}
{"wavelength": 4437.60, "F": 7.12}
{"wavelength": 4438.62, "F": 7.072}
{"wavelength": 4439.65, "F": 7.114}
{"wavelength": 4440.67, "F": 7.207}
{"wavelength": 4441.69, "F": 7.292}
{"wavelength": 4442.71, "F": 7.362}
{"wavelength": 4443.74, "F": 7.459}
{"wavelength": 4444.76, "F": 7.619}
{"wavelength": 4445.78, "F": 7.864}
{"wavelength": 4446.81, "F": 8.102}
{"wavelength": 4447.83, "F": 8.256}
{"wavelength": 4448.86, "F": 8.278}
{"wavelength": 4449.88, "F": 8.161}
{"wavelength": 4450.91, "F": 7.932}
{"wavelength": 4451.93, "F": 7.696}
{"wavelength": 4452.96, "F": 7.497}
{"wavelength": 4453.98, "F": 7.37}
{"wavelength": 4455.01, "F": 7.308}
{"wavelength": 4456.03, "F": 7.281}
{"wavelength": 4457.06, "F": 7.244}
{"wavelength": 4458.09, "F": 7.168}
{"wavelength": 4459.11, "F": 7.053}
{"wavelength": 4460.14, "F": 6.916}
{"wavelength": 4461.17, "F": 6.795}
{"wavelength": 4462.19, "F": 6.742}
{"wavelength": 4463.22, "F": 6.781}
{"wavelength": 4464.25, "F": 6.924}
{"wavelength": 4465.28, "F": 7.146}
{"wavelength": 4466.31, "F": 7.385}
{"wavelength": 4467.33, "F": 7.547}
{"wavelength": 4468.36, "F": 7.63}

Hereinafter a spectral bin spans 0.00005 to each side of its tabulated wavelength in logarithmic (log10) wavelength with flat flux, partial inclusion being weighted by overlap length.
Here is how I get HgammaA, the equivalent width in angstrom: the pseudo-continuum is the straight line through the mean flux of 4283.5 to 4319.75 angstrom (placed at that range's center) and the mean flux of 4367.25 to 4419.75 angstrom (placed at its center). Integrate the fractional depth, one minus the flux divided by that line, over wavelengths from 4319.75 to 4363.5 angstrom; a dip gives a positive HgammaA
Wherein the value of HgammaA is -3.96 angstrom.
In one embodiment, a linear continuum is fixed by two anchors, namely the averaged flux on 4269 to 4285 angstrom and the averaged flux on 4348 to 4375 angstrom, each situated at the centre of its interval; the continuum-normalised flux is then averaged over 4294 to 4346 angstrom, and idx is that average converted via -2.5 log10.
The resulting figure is 0.13 mag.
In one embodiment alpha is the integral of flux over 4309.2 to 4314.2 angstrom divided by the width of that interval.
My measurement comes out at 5.26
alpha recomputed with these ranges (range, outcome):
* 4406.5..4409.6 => 6.85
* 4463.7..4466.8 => 7.13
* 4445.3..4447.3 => 7.96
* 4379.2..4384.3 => 6.14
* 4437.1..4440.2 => 7.1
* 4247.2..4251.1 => 6.05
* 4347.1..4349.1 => 6.5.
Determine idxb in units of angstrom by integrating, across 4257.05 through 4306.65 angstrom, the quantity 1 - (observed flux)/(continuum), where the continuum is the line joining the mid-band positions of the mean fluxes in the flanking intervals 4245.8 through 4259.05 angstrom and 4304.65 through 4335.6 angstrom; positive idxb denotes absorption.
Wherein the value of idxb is 3.76 angstrom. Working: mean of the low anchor 6.19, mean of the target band 5.67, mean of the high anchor 6.05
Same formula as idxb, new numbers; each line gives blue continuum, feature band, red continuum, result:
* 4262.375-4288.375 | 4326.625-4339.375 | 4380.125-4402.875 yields -0.6 angstrom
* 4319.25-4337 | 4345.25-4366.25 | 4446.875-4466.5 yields 0.2 angstrom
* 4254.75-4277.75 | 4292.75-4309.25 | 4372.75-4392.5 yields 4.1 angstrom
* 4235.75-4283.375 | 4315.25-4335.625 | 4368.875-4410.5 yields -0.7 angstrom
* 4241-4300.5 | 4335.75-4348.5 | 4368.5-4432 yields 0.9 angstrom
